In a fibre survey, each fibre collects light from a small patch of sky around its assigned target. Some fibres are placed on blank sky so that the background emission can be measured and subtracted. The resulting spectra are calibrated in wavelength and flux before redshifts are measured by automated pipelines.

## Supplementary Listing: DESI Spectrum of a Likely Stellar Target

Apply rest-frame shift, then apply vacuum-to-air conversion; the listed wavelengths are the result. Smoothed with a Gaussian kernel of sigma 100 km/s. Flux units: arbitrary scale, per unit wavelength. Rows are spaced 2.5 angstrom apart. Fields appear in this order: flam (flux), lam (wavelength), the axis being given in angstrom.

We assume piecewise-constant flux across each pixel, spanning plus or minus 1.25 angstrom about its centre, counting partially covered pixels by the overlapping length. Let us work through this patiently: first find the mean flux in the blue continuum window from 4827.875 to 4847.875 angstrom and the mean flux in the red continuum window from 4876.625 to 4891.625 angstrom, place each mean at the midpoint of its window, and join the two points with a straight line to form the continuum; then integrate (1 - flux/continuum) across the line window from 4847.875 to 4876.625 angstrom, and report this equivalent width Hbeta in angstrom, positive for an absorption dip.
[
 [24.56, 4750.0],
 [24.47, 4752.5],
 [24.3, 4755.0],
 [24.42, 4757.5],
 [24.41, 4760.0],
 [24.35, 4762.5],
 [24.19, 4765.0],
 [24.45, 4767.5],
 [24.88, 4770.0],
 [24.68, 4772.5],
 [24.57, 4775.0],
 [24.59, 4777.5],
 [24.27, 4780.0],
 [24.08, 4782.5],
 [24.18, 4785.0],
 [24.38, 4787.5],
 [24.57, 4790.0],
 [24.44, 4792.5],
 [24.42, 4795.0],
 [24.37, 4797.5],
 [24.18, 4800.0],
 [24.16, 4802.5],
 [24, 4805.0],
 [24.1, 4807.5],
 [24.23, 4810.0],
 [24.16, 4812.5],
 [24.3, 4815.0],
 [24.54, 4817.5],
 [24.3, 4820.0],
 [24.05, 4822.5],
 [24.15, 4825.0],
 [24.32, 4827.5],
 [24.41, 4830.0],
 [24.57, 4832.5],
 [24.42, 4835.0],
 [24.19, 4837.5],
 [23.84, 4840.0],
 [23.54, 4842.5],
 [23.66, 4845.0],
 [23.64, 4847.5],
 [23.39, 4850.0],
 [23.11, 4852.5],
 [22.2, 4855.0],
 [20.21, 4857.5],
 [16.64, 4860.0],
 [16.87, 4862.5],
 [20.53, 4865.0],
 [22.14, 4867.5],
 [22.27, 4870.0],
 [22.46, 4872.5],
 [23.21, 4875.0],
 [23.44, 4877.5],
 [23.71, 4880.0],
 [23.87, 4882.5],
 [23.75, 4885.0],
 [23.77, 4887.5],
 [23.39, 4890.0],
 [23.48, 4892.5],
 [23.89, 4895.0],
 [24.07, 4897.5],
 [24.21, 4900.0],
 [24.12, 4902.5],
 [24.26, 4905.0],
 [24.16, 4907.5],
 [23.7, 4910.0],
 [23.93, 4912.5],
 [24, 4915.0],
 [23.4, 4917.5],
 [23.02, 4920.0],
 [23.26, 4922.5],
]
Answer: 3.09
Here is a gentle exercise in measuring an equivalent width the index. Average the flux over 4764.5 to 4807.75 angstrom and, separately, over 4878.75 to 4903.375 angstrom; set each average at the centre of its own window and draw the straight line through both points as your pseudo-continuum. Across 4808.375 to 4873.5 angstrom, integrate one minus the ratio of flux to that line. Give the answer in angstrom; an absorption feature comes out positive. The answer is 3.1 angstrom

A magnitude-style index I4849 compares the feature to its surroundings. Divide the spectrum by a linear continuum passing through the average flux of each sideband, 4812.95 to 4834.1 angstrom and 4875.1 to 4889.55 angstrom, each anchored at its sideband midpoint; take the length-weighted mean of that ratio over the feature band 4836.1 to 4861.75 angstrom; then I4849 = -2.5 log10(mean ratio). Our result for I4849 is 0.08 mag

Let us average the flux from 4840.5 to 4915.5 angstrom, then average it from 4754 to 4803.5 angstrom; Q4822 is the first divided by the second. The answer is 0.94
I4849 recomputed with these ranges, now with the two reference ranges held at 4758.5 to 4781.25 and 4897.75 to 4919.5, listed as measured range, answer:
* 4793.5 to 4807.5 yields 0.01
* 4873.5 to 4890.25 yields 0.02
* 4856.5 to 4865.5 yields 0.30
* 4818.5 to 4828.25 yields 0.00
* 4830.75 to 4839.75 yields 0.00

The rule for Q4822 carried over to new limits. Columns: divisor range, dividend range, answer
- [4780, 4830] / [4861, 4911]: 0.95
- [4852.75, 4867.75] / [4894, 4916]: 1.21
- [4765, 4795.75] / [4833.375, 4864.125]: 0.91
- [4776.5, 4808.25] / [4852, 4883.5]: 0.89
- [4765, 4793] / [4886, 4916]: 0.98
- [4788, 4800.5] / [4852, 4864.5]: 0.81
